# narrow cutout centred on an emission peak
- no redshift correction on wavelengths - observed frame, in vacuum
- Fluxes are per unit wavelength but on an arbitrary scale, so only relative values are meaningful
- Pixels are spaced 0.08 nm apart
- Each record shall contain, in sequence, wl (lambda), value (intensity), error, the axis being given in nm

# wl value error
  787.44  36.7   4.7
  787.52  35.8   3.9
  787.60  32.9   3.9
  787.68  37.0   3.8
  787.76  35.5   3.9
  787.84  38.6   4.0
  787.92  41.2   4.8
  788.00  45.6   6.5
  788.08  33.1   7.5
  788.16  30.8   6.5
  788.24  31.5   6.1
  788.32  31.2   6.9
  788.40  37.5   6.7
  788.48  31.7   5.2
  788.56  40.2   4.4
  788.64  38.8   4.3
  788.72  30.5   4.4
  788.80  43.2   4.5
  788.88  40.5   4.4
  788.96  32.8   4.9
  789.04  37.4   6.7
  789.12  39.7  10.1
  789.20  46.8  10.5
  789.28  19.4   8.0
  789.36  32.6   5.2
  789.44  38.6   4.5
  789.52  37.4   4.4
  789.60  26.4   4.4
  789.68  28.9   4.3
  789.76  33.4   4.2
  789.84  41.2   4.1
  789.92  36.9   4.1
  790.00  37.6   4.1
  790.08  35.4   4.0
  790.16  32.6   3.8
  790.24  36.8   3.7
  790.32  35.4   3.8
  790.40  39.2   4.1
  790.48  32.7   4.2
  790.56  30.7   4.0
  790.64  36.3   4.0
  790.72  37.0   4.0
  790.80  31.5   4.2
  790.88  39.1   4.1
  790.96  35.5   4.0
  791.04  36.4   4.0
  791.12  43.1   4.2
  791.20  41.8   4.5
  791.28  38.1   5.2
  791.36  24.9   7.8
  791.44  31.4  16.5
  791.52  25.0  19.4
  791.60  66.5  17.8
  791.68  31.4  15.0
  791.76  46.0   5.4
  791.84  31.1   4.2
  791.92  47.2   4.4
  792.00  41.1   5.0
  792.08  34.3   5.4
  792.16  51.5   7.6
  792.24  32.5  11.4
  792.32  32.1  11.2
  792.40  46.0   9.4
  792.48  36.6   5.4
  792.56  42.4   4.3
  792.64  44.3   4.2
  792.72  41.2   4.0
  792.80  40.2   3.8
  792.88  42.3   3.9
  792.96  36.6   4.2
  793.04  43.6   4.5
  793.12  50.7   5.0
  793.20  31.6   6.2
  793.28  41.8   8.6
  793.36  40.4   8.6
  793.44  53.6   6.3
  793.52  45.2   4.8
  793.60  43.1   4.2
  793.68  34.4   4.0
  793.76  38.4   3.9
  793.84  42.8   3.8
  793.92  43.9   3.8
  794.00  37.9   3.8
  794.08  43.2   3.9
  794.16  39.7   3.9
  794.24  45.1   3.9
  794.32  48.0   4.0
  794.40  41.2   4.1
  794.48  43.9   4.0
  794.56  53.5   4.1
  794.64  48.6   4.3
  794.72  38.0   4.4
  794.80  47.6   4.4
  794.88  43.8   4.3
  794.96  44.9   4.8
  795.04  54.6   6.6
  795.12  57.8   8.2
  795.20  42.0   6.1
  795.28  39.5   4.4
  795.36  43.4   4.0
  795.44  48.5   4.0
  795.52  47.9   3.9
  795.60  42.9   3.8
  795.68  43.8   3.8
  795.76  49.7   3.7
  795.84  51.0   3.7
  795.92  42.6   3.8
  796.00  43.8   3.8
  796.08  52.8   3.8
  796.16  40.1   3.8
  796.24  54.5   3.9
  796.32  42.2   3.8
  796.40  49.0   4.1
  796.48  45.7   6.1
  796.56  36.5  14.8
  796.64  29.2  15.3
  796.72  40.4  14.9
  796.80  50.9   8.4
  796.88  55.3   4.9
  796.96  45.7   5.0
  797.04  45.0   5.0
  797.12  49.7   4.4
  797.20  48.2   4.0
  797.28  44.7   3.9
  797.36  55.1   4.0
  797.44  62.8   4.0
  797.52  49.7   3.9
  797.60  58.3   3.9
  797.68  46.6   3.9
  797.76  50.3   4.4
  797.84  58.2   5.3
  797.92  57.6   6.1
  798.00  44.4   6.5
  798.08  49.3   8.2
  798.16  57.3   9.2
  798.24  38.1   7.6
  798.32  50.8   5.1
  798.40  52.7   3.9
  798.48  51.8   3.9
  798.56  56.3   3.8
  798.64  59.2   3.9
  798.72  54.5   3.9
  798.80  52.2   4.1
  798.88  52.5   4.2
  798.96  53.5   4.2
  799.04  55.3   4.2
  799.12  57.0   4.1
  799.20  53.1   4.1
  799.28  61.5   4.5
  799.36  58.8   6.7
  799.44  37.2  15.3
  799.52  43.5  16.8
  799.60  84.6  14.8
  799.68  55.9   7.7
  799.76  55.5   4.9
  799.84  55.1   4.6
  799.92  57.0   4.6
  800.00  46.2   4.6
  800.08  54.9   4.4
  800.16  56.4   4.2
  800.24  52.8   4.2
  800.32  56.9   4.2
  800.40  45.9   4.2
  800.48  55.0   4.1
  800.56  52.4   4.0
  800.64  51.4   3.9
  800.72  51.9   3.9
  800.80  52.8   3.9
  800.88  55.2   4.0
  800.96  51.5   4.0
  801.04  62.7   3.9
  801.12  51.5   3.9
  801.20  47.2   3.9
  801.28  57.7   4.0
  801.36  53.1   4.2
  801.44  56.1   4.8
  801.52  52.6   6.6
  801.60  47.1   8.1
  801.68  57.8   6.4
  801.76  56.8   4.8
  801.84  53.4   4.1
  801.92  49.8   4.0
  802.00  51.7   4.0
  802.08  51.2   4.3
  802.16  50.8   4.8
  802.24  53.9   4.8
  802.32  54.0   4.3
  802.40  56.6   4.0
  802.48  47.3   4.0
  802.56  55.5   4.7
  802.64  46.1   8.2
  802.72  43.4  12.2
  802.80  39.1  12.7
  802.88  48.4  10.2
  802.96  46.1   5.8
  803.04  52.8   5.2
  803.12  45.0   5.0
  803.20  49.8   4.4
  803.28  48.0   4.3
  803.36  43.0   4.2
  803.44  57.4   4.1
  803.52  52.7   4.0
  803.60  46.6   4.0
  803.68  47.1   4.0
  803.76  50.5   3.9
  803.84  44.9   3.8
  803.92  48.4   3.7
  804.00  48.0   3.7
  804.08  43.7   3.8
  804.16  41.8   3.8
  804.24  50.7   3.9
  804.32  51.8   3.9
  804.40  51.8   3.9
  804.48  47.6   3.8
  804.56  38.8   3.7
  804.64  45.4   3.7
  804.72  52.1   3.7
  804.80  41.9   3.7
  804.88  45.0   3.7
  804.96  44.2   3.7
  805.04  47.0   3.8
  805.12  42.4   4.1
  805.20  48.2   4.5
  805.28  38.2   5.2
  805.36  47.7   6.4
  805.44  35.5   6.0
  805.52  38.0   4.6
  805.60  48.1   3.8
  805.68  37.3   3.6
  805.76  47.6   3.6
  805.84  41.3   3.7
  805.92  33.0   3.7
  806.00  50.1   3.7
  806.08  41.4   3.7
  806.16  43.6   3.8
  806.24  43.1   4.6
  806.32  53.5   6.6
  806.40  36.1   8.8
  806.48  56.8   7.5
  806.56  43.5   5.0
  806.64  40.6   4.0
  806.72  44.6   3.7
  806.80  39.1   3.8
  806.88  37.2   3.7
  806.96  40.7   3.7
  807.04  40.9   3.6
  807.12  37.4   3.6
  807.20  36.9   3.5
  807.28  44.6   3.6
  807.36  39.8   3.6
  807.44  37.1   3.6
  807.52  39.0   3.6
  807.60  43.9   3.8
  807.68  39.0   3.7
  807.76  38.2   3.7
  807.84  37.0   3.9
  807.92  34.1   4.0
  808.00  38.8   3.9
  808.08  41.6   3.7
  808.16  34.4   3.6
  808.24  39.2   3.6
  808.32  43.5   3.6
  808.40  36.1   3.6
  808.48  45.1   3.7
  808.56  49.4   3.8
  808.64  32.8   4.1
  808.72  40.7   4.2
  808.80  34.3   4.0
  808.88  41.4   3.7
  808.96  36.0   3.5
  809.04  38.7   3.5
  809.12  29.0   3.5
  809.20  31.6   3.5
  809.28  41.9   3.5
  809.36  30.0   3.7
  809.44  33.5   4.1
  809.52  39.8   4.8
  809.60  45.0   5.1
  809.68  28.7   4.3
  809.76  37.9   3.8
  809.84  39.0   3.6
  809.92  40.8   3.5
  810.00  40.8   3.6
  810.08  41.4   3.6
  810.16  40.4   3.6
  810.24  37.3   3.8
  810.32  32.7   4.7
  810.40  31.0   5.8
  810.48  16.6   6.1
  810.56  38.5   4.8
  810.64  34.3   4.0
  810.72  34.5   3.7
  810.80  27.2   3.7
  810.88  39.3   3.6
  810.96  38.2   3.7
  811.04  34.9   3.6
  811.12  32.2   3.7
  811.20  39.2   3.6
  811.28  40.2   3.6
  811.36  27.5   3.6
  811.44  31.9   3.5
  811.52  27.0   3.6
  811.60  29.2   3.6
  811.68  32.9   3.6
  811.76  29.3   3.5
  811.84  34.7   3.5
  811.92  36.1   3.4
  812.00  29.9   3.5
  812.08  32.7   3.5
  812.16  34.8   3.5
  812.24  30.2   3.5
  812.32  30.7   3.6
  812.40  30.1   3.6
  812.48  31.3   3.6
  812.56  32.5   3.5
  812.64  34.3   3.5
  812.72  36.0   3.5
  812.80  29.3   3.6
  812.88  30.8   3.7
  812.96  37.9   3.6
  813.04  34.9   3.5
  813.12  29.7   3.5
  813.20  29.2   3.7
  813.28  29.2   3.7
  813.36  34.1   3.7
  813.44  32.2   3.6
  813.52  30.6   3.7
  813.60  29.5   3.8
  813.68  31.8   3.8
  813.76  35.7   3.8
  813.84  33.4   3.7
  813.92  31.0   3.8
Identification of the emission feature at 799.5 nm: Mg II 2798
